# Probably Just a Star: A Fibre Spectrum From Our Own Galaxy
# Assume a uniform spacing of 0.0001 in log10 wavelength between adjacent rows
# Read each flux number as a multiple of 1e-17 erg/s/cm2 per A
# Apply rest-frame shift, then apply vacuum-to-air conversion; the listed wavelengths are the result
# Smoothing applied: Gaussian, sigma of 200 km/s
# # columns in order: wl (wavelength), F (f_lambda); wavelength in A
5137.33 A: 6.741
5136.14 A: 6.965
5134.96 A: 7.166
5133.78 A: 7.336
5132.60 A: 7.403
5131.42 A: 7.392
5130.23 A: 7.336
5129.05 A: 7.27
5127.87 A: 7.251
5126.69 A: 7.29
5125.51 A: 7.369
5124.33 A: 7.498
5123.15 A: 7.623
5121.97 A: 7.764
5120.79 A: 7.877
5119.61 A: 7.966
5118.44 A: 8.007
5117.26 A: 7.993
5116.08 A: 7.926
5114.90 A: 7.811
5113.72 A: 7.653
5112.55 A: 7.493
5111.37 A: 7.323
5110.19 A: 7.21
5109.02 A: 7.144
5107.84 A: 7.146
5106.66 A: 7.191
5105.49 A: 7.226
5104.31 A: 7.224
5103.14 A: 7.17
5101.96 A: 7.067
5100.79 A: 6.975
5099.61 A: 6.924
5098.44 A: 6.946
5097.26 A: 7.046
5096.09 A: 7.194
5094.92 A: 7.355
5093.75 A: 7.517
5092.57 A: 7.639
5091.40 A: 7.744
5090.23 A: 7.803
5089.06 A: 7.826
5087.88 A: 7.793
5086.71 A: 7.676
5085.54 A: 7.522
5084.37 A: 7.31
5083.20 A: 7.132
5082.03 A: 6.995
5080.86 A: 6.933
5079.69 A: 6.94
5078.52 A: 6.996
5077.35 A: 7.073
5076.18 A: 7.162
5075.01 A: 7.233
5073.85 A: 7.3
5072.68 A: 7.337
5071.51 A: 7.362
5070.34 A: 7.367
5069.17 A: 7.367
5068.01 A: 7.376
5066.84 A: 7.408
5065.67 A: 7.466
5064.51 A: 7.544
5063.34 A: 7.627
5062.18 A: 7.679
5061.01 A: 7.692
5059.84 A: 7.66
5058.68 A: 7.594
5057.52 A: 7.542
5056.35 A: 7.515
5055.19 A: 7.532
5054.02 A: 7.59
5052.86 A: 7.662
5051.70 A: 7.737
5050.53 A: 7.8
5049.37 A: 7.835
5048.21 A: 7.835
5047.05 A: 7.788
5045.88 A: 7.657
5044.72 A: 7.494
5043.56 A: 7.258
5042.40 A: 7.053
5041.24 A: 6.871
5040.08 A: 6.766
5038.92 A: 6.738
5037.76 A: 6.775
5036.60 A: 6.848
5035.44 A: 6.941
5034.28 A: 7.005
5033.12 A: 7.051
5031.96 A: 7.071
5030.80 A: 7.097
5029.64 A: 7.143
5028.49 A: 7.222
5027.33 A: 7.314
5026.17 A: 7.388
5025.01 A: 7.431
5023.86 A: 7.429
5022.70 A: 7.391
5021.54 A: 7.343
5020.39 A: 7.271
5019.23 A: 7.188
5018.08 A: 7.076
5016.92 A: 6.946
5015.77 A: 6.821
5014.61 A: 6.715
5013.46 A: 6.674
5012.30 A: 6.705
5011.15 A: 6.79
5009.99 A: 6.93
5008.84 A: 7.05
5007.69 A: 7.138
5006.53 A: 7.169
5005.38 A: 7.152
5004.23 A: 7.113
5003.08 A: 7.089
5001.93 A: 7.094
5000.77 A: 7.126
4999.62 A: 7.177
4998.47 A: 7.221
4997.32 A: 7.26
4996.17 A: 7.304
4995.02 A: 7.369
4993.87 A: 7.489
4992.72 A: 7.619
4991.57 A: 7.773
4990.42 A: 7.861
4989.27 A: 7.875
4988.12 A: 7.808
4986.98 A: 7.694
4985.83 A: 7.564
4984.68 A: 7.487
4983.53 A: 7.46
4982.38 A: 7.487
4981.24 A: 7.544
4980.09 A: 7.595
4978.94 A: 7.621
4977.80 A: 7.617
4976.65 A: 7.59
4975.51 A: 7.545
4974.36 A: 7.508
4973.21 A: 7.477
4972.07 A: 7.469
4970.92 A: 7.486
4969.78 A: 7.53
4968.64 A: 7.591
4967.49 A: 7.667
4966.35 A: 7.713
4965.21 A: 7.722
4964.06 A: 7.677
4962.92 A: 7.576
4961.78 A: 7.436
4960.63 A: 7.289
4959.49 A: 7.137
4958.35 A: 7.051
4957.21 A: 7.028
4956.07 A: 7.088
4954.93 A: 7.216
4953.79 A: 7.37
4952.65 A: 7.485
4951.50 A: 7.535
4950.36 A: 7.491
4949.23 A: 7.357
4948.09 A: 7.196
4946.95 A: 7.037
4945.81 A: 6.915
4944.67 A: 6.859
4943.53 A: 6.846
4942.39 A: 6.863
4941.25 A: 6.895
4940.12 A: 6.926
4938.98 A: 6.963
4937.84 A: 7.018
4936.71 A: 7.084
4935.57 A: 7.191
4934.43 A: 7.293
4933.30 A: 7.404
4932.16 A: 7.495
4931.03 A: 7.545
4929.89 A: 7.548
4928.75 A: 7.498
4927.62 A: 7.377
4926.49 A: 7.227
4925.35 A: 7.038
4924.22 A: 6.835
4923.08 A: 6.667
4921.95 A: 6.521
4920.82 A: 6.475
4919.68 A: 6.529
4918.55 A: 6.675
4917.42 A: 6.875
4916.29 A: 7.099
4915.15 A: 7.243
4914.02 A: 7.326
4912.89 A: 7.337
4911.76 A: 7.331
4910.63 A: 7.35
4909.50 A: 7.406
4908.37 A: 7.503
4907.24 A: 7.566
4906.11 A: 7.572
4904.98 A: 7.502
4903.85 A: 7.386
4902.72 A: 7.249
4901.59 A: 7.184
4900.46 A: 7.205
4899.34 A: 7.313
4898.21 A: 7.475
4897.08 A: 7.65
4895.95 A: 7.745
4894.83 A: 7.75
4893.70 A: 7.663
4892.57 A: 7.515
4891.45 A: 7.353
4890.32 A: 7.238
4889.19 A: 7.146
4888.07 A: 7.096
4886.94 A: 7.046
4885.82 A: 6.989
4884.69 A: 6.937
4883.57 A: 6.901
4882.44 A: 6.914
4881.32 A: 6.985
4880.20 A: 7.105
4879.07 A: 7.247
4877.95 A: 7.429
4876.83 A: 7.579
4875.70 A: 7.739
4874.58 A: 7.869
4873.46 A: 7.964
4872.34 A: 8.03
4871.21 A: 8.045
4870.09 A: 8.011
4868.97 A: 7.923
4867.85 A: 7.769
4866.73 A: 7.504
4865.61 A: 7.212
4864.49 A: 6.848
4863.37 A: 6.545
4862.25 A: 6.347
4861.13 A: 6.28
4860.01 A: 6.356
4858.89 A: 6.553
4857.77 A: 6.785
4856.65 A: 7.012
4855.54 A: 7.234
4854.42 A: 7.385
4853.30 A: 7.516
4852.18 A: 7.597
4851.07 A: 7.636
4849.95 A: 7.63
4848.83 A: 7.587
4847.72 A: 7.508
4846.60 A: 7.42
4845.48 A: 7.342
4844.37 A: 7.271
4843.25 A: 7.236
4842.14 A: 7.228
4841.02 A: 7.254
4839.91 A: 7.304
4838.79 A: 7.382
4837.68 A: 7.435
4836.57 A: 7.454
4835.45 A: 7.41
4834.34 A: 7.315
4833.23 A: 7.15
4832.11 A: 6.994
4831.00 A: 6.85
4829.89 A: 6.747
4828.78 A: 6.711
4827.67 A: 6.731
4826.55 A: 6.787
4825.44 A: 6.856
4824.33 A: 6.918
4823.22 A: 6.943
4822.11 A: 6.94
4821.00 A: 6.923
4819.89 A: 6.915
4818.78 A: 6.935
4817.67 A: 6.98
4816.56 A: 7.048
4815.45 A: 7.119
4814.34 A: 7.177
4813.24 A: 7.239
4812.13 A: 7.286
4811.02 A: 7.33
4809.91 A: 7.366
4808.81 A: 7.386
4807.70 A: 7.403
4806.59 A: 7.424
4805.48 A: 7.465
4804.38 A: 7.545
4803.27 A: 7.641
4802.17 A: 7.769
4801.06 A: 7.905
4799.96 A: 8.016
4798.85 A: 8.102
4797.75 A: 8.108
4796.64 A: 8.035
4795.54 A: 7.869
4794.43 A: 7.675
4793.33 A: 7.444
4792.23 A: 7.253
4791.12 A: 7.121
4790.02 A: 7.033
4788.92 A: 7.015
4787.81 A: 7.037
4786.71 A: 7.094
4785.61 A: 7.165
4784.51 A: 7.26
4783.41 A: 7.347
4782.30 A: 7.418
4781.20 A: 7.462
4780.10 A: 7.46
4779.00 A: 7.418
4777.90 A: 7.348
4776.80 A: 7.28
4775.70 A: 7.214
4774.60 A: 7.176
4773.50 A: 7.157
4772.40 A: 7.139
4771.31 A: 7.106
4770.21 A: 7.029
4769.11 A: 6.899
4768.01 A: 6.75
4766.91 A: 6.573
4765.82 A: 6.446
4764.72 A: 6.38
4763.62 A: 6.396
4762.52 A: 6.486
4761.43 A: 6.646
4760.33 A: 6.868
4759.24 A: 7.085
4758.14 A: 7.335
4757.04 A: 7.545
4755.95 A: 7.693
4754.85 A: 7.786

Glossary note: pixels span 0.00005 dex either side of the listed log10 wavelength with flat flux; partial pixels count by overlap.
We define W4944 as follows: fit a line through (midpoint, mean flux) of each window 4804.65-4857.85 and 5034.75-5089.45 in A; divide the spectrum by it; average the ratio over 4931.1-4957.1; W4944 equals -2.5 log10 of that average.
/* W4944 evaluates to 0.02 mag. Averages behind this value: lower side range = 7.21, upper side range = 7.37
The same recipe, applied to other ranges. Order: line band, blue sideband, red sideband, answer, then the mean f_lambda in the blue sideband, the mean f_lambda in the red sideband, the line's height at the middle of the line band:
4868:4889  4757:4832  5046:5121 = -0.03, 7.18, 7.45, 7.26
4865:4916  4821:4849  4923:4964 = -0.04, 7.14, 7.2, 7.17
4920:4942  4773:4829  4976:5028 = 0.03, 7.3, 7.31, 7.3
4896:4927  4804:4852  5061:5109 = 0.01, 7.2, 7.32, 7.24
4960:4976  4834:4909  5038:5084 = -0.03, 7.33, 7.38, 7.36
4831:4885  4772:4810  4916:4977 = 0.01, 7.45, 7.22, 7.35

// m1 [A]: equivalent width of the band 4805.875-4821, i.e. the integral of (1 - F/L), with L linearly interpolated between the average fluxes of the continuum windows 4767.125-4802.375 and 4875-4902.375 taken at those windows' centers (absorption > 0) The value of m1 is 0.3 A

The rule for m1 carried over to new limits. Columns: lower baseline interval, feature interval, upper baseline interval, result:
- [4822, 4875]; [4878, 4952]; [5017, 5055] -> 0.5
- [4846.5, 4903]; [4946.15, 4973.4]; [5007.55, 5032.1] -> -0.8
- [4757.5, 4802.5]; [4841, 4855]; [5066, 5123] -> -0.3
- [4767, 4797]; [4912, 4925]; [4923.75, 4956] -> 0.6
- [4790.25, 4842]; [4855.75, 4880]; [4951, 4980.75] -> 0.2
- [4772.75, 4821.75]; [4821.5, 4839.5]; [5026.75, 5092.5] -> 0.8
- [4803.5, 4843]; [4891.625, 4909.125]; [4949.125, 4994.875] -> -0.3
